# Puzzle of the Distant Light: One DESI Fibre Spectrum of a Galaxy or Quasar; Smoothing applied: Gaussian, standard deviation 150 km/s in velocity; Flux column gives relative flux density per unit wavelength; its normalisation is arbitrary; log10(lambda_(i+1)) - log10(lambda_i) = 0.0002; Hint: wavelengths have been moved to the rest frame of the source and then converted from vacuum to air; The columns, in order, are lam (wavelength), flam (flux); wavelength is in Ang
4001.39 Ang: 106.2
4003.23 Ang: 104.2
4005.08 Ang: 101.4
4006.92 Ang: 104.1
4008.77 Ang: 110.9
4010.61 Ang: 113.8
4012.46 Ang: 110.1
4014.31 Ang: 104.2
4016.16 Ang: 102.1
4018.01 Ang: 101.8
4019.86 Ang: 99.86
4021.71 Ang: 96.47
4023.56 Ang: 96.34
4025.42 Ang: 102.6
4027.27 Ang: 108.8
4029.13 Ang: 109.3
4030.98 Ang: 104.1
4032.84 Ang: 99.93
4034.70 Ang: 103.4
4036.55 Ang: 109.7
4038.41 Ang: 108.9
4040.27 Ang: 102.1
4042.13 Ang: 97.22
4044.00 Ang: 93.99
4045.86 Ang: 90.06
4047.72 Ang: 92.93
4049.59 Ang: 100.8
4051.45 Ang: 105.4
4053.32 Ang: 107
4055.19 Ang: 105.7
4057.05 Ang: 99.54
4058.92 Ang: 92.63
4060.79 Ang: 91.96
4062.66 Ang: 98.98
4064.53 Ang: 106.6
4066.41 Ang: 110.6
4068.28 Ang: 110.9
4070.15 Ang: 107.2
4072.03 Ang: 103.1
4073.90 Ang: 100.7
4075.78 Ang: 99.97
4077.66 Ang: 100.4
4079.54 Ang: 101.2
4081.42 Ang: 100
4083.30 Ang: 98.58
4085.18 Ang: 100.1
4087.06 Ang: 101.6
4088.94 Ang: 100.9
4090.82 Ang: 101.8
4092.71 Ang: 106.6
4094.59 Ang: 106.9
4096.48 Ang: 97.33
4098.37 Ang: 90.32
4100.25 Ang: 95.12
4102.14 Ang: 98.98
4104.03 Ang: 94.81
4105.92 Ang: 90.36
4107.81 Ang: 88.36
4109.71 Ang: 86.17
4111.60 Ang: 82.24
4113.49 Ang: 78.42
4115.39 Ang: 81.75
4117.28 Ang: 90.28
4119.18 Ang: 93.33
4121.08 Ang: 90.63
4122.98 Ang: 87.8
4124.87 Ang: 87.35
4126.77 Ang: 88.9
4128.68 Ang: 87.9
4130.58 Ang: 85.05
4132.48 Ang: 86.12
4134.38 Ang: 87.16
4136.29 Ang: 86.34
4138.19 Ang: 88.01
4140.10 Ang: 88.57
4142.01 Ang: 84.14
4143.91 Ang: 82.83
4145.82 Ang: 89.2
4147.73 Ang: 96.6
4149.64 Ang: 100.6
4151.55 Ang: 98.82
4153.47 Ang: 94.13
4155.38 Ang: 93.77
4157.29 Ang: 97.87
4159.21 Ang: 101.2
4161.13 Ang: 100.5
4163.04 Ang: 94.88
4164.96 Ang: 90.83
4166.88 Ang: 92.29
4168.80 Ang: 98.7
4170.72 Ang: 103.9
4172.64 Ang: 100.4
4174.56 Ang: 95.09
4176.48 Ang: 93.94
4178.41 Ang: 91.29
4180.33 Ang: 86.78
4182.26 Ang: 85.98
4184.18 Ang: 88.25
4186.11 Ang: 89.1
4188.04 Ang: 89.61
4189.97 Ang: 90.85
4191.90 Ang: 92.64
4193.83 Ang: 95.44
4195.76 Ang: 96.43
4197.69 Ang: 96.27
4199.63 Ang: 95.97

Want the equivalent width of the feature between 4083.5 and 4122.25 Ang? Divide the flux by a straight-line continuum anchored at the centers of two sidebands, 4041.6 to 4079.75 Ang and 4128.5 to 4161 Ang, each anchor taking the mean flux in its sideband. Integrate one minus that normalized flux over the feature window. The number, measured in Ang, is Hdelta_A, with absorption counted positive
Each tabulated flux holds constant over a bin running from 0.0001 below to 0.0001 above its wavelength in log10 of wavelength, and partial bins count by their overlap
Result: 0.93 Ang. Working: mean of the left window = 101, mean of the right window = 91.4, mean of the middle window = 93.8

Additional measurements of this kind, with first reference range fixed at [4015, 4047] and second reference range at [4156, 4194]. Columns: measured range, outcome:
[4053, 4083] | -0.76 Ang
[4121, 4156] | 2.27 Ang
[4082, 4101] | -0.31 Ang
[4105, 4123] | 1.90 Ang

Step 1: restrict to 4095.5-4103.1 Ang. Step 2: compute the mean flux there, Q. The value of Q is 95.5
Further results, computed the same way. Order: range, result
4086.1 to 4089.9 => 101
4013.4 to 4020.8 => 102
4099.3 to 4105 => 96.4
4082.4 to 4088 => 100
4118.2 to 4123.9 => 90.5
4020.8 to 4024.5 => 96.3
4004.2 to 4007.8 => 103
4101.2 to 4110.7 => 91.6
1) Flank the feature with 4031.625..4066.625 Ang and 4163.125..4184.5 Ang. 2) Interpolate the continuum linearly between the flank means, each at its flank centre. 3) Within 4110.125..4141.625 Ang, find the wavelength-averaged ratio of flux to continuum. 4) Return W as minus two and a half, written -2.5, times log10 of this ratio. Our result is 0.11 mag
